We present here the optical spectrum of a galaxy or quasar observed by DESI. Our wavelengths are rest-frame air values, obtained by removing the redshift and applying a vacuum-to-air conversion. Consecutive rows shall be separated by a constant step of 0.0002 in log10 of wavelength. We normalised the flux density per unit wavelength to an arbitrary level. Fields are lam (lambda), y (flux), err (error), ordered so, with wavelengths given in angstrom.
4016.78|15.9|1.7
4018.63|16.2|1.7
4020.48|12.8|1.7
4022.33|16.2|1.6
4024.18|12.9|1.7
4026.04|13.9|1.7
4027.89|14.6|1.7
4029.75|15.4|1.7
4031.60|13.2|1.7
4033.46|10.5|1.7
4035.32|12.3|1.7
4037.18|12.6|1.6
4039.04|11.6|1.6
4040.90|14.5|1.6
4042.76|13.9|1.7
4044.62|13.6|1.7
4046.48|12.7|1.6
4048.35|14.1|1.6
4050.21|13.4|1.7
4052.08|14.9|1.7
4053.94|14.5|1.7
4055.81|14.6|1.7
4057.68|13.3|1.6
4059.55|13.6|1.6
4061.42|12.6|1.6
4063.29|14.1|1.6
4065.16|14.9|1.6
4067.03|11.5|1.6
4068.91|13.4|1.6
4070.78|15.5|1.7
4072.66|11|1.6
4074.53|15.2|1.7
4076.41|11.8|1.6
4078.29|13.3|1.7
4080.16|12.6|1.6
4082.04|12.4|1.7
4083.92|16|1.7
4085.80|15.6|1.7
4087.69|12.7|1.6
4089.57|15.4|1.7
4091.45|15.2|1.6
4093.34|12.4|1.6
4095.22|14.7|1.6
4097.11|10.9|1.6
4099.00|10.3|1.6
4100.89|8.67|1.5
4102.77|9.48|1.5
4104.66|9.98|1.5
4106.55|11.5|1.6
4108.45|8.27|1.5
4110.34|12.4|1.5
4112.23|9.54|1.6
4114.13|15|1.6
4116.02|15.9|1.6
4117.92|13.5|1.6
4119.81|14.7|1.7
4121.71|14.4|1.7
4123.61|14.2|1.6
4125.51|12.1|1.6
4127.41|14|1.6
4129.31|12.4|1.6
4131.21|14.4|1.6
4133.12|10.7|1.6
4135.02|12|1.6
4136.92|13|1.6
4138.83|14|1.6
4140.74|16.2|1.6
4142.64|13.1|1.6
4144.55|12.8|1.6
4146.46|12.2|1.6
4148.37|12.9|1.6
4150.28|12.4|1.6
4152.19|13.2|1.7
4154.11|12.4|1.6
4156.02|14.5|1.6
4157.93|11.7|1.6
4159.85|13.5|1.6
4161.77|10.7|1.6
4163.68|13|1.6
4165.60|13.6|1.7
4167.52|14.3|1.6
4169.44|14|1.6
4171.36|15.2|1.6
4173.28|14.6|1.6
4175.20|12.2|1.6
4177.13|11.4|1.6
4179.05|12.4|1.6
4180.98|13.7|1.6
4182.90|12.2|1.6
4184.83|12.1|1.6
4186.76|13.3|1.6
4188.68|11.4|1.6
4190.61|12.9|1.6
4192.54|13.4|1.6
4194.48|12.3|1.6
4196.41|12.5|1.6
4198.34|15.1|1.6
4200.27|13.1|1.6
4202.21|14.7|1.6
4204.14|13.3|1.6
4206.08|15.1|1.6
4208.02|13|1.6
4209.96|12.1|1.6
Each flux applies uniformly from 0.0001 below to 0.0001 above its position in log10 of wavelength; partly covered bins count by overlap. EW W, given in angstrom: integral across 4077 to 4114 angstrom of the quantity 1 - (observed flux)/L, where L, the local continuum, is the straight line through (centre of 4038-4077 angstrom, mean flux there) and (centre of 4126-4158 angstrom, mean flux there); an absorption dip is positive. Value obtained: 3.12 angstrom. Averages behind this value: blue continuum 13.6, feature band 12.2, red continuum 13.1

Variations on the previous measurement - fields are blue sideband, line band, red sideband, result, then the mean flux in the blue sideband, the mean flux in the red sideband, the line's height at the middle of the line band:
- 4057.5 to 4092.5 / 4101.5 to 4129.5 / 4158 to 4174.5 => 2.37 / 13.7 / 13.5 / 13.6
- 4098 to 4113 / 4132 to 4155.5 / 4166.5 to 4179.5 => -1.90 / 10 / 13.5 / 12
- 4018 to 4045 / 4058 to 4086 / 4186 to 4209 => 0.04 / 13.6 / 13.3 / 13.5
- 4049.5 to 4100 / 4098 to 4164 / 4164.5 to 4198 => 3.70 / 13.5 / 13.1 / 13.3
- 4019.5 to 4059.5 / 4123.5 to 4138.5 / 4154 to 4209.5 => 0.56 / 13.6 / 13.2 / 13.3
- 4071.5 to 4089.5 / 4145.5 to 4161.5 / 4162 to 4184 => 0.65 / 13.5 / 13.2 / 13.3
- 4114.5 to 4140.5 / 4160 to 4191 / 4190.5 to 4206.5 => 1.45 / 13.6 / 13.6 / 13.6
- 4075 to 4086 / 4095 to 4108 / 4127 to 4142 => 2.88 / 13.6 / 13.3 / 13.5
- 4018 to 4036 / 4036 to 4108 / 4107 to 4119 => 0.02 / 13.8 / 12.4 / 13.1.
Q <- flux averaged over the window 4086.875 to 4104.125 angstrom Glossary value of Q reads 12.1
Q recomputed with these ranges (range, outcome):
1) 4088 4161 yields 12.7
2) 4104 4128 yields 12.7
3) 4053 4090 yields 13.7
